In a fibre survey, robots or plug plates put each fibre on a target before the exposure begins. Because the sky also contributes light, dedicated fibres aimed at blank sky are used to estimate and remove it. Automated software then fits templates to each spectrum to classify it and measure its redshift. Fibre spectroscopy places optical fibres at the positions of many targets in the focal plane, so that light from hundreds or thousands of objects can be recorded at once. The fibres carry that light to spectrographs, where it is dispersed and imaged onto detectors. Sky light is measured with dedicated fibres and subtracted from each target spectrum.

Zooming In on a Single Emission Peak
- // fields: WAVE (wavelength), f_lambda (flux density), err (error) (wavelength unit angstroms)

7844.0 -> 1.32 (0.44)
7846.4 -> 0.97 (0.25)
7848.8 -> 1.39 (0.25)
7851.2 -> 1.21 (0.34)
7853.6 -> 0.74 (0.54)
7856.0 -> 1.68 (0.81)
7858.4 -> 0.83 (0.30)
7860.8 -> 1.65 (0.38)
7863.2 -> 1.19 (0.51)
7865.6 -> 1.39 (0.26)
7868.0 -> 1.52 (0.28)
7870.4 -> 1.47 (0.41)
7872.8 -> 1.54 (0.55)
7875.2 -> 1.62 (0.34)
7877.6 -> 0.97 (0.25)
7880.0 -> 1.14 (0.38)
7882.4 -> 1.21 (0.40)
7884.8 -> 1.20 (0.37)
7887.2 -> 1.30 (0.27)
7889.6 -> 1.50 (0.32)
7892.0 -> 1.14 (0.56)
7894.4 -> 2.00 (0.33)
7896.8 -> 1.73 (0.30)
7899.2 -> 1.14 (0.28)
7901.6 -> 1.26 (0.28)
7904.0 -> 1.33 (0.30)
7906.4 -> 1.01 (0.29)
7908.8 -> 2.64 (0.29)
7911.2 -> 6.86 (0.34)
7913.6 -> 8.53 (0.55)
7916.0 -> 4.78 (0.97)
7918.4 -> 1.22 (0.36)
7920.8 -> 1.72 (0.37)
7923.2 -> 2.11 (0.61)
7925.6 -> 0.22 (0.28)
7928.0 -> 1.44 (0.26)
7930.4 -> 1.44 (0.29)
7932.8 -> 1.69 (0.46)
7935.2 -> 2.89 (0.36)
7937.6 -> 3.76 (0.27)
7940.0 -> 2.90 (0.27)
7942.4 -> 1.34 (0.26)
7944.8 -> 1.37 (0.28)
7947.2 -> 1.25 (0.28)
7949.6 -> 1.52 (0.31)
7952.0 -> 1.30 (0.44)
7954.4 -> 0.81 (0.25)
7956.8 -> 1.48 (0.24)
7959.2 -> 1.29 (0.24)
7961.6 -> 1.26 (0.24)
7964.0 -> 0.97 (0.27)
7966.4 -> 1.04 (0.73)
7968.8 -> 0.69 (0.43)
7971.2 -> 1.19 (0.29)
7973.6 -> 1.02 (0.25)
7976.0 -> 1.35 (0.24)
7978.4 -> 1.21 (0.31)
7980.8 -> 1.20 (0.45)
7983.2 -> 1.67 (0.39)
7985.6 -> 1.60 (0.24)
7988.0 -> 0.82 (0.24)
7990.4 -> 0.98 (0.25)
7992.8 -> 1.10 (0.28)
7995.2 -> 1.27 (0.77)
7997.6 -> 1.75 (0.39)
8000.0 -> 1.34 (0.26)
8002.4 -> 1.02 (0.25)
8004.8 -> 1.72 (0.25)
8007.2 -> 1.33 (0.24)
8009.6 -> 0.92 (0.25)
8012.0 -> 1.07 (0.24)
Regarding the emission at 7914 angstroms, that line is Halpha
